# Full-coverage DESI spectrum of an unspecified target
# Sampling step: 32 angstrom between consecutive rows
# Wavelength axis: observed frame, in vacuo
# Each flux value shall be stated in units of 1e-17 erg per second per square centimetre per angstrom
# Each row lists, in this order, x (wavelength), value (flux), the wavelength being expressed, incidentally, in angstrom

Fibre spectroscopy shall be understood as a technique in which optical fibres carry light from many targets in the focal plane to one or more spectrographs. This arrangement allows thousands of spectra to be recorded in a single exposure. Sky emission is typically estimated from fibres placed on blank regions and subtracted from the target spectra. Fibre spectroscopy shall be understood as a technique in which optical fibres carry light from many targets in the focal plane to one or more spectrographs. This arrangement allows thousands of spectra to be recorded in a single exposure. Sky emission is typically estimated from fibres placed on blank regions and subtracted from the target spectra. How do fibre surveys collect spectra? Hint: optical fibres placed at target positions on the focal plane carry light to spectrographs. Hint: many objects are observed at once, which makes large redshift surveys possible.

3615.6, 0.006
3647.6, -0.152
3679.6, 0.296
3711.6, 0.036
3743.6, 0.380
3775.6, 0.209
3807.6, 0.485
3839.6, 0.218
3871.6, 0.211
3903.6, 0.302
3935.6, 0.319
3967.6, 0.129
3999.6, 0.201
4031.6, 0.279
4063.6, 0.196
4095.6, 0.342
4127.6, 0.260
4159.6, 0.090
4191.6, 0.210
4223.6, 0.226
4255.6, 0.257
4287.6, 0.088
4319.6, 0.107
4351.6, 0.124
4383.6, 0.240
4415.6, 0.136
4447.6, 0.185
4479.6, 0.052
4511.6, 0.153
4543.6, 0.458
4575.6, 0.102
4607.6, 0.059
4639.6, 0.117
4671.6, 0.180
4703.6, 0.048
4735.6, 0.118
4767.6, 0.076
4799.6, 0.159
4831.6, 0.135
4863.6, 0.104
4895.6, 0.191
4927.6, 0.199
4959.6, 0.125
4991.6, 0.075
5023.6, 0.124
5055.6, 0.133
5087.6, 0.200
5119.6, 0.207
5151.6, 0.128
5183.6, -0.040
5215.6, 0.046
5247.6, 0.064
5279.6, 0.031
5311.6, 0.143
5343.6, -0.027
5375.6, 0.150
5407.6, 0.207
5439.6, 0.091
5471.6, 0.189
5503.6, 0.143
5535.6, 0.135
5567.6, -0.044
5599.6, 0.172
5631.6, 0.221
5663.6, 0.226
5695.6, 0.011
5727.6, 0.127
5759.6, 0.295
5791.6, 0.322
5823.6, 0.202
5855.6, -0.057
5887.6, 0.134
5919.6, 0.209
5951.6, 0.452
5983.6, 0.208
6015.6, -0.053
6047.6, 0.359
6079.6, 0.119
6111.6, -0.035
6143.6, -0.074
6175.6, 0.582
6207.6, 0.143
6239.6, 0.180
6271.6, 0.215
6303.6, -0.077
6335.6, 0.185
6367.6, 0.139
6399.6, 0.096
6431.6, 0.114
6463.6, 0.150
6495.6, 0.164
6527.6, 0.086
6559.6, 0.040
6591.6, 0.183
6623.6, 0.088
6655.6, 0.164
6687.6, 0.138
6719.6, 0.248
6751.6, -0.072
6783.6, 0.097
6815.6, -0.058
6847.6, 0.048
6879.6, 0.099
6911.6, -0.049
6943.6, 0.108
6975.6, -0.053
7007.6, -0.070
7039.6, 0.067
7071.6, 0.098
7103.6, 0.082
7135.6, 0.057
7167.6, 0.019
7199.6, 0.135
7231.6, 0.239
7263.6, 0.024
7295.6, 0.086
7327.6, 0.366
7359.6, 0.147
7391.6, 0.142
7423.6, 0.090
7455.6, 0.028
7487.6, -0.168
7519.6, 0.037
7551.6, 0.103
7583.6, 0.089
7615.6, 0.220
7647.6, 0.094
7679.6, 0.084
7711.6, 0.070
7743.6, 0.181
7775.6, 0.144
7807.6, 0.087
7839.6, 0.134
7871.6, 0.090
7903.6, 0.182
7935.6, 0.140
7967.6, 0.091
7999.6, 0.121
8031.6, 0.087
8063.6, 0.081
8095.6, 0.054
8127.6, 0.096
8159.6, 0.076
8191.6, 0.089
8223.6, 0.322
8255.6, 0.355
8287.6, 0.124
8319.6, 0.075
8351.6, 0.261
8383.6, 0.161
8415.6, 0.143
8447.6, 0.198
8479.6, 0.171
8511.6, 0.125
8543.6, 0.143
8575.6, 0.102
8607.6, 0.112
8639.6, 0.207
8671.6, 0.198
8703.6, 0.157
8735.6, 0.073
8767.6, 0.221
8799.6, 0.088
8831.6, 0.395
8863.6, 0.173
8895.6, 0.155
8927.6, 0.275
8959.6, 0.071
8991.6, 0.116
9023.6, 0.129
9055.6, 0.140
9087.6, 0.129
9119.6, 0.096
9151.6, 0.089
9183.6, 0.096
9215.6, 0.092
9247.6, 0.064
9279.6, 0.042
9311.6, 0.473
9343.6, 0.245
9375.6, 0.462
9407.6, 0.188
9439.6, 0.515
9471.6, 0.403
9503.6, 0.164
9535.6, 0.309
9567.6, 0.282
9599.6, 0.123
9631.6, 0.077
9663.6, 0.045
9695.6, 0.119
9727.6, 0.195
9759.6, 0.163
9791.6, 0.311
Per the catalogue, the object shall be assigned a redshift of 1.210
